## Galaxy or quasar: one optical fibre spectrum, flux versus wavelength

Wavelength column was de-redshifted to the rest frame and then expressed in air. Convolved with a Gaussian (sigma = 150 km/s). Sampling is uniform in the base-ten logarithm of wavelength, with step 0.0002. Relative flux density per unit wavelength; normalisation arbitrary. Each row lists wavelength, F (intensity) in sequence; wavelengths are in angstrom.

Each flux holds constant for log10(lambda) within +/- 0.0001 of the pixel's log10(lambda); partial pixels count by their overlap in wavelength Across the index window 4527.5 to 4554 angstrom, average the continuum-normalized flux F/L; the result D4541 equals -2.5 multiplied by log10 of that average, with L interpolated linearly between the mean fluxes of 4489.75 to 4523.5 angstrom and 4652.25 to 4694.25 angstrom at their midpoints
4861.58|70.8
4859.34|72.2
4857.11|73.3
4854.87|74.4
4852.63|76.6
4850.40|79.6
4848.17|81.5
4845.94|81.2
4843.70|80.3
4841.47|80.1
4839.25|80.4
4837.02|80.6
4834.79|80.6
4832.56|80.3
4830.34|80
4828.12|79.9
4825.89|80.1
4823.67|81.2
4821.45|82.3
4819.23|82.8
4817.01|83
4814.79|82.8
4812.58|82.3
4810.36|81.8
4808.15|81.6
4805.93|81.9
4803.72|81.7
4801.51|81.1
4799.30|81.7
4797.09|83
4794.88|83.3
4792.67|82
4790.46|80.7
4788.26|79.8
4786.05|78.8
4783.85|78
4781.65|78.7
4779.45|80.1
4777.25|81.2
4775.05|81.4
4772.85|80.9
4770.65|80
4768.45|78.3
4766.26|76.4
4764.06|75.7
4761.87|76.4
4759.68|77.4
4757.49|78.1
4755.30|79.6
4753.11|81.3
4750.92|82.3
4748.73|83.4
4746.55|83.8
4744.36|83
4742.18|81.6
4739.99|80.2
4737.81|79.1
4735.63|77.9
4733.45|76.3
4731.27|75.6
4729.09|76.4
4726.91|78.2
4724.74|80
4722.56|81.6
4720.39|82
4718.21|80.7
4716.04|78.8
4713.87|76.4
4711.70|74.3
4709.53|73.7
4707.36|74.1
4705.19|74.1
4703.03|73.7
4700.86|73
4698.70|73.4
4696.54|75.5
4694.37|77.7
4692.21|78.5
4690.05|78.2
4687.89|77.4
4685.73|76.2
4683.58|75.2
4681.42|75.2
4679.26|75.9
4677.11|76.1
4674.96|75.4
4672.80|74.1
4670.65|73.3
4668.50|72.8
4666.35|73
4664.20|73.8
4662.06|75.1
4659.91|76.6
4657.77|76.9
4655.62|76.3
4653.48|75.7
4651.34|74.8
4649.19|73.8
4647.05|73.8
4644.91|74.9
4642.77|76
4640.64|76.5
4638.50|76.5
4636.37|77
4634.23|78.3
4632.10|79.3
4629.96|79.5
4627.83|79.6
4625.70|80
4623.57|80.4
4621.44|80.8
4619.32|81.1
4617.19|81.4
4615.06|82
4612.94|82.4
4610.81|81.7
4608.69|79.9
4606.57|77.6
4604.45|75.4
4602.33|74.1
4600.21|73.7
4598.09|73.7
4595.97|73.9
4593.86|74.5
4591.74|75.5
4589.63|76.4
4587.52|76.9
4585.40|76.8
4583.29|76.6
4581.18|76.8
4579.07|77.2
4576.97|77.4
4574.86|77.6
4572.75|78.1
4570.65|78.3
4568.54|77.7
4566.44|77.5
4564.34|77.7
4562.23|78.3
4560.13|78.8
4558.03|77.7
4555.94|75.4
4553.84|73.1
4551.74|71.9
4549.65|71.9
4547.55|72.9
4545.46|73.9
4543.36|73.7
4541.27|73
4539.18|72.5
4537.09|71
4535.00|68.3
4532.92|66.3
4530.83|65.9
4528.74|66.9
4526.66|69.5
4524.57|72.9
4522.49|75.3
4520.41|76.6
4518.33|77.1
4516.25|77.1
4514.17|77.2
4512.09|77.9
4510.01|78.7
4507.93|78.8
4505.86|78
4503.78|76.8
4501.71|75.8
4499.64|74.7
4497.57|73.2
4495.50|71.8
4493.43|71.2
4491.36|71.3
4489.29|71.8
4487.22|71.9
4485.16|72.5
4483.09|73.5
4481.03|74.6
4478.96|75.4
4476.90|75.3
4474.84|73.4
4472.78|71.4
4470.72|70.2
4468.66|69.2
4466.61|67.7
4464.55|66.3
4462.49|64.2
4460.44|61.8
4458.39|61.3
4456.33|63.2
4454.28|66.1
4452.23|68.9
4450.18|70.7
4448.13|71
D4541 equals 0.07 mag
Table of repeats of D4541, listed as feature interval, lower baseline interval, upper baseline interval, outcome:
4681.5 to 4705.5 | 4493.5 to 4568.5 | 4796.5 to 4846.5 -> 0.03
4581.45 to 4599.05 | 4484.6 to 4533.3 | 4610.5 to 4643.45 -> 0.03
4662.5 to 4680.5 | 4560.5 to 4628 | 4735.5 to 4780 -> 0.06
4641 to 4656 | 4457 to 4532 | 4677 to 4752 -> 0.02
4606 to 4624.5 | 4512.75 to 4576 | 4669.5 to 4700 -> -0.08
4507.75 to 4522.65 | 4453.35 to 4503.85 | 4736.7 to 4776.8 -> -0.08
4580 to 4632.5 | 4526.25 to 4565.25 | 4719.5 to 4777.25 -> -0.05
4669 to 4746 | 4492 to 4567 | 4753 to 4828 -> 0.02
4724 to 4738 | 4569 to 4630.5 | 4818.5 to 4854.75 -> 0.02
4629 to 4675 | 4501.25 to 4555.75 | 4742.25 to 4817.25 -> 0.02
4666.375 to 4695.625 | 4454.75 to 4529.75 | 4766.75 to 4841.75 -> 0.03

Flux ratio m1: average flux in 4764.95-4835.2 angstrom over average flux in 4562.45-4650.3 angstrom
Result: 1.0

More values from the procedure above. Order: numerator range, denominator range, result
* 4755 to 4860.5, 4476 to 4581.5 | 1.07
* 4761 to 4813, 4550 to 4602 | 1.05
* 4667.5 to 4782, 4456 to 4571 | 1.07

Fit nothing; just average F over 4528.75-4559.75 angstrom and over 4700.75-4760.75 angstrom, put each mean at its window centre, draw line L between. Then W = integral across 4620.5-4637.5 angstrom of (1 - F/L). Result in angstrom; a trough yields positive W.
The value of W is -1.00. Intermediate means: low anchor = 72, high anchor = 78.5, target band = 79.3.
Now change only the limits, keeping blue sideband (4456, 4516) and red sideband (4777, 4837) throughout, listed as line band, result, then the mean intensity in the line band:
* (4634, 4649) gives 0.13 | 75.9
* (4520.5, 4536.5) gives 0.79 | 69.8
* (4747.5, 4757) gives -0.22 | 81.5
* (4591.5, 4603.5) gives 0.18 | 74.1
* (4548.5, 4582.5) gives -0.98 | 76.6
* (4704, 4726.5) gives 0.29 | 77.6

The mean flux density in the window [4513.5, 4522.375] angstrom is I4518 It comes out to 76.8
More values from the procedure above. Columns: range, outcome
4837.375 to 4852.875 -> 80.2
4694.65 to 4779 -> 78.3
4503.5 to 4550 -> 73.5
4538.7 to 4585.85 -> 75.9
